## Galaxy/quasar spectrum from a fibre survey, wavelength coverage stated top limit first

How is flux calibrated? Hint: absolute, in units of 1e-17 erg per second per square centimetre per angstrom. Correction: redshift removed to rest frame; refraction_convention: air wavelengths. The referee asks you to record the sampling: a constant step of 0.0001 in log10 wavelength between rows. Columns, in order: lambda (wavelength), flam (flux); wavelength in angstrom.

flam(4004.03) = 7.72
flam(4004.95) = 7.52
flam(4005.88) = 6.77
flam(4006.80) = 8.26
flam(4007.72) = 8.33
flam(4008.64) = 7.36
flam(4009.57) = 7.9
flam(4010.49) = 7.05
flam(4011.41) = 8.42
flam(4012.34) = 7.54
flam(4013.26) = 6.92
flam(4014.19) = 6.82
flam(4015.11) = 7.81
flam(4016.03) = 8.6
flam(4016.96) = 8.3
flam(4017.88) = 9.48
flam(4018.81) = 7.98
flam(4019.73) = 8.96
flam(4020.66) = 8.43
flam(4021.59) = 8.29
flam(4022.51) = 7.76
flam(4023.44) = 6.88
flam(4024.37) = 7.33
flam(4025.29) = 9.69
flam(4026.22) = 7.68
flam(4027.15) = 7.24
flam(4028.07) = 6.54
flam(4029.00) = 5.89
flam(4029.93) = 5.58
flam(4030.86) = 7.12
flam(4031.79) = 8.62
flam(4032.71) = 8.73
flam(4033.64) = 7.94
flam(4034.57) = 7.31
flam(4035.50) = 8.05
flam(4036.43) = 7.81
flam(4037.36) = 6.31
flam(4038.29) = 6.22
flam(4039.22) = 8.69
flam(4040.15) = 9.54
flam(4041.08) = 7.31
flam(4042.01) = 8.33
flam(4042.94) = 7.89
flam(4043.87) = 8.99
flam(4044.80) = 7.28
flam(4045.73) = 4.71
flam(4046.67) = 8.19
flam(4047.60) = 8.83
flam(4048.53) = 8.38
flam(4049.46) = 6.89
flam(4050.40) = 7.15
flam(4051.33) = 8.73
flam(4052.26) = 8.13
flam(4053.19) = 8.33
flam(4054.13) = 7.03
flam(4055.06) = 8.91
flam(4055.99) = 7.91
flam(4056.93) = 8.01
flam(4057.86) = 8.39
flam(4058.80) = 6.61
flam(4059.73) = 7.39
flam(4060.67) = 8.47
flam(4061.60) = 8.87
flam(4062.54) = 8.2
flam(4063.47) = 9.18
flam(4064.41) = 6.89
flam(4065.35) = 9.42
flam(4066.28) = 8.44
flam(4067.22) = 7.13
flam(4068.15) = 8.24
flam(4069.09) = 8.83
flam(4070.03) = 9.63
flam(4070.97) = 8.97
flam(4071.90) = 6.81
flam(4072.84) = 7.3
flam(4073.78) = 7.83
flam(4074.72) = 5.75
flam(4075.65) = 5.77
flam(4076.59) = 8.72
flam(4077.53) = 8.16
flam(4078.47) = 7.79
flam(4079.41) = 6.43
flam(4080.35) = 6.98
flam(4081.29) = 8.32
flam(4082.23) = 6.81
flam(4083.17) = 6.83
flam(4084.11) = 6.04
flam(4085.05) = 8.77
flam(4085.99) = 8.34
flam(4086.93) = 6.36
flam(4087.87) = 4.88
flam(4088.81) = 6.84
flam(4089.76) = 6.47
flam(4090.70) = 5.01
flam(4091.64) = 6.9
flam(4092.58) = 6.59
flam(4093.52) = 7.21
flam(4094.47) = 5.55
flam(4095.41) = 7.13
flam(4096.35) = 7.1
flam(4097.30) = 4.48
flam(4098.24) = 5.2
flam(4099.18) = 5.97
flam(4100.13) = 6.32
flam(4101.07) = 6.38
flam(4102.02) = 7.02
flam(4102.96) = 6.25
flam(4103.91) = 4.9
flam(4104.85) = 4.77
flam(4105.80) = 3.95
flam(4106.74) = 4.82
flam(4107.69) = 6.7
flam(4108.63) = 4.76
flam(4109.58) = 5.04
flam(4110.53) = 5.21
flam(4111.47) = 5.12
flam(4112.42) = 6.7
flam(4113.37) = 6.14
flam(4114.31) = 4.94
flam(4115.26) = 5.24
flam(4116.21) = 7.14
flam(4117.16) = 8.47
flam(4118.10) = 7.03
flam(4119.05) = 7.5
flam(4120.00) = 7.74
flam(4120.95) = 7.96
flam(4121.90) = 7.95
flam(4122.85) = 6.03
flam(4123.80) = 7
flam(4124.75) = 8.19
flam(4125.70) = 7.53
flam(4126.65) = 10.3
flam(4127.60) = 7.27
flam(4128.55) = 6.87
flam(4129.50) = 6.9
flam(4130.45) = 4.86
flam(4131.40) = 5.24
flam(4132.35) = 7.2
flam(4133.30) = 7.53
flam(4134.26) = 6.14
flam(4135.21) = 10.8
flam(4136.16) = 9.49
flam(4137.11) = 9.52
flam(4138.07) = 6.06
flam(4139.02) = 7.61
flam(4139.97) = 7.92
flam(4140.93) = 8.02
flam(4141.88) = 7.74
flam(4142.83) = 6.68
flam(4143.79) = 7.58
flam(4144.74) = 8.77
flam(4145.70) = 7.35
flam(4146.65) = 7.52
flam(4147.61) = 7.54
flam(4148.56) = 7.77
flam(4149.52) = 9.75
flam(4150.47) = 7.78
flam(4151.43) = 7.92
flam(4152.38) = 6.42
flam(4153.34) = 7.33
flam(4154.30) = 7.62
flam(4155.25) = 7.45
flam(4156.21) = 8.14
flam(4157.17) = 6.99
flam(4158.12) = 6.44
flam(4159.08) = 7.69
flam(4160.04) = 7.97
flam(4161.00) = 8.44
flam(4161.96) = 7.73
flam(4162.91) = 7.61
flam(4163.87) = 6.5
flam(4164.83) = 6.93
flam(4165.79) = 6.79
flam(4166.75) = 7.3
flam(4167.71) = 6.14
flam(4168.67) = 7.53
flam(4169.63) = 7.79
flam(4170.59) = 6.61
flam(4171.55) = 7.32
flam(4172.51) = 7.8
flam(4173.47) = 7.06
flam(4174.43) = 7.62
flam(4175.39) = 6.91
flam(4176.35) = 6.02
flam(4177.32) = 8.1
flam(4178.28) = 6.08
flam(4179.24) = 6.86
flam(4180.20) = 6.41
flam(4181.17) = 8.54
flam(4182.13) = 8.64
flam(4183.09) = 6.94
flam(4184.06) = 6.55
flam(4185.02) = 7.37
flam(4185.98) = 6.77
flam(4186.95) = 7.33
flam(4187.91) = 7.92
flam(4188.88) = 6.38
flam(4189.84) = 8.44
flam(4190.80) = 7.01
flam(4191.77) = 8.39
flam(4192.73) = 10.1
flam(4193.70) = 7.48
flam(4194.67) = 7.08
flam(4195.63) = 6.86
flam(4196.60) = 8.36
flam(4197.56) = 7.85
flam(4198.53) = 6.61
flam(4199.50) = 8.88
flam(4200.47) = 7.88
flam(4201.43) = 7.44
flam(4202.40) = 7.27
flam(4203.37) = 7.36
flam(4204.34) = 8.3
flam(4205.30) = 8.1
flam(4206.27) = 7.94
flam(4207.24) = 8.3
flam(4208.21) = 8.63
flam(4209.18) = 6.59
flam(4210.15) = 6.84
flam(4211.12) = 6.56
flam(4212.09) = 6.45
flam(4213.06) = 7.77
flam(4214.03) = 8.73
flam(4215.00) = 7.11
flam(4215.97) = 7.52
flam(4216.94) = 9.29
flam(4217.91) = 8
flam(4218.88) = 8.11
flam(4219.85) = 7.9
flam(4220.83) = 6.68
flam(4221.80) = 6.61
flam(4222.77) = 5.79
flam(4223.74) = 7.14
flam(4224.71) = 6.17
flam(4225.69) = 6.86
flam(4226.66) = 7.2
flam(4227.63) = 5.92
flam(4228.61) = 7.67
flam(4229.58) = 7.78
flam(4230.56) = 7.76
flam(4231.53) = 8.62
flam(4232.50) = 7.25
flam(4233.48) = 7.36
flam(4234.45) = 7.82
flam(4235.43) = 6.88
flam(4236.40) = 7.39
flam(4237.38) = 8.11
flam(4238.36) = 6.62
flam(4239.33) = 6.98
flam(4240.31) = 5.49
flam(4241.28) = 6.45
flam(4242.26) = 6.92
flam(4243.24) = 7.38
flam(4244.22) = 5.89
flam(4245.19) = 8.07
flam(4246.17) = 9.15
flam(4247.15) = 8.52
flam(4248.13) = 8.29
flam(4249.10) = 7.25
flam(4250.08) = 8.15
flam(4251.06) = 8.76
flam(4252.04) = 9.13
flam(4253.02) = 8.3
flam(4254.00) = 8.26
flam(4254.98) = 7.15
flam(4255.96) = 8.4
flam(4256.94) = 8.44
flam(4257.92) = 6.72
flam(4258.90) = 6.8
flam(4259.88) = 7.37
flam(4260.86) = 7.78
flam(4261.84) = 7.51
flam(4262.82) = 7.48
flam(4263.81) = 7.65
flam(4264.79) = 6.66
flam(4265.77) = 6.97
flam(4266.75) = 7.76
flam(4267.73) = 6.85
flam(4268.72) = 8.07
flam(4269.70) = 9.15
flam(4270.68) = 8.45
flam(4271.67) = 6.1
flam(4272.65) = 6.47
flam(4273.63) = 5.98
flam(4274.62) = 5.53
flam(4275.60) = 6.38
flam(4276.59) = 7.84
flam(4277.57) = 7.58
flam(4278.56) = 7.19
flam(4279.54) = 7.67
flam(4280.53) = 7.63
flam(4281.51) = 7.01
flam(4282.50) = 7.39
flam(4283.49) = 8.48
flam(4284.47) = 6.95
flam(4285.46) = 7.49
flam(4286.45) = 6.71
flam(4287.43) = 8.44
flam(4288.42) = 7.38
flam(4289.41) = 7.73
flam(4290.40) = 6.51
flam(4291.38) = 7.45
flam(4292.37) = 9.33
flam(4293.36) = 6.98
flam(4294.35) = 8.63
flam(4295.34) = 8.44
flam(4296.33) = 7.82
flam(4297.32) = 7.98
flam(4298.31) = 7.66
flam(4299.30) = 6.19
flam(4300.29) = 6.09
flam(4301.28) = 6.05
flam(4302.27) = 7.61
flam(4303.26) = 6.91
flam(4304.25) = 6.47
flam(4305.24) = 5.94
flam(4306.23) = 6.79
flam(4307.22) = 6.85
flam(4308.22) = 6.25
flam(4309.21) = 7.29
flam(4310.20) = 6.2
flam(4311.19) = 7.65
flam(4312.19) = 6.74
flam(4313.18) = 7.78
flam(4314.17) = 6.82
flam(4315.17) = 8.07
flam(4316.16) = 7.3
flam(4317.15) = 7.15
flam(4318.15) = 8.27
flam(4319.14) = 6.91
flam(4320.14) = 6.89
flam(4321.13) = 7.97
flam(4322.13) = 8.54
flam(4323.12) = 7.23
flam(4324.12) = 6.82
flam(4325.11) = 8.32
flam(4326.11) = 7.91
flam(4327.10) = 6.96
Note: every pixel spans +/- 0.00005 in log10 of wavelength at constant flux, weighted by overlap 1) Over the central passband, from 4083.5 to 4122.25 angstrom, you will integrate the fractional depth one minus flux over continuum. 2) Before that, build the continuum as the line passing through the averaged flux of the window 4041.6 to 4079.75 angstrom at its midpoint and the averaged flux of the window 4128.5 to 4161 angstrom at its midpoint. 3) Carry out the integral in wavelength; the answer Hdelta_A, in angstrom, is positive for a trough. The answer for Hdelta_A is 7.3 angstrom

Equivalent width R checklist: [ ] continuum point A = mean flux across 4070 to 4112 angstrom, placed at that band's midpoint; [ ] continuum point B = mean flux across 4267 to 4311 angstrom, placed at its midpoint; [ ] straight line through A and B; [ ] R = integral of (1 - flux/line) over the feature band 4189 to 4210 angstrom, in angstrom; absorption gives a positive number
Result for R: -2.8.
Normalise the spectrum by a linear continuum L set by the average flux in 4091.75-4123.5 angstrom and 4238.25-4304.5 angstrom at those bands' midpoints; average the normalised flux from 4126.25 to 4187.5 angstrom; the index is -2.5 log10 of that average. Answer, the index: -0.14 mag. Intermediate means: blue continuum 6.17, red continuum 7.43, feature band 7.43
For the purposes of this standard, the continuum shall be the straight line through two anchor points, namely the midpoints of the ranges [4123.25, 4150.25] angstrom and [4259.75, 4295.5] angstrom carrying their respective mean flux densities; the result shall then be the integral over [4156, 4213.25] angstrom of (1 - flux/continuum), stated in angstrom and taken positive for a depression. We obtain 1.3 angstrom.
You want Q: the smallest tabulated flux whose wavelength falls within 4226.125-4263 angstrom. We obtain 5.49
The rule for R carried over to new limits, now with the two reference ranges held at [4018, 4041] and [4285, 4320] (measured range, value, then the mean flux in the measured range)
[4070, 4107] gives 4.9 angstrom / 6.61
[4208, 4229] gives 0.5 angstrom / 7.23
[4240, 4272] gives -1.3 angstrom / 7.64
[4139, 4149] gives -0.2 angstrom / 7.69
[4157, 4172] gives 0.5 angstrom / 7.24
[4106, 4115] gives 2.5 angstrom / 5.44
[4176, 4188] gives 0.4 angstrom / 7.18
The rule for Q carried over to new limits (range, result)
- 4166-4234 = 5.79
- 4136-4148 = 6.06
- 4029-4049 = 4.71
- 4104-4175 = 3.95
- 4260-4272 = 6.1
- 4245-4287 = 5.53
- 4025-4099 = 4.48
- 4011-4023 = 6.82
